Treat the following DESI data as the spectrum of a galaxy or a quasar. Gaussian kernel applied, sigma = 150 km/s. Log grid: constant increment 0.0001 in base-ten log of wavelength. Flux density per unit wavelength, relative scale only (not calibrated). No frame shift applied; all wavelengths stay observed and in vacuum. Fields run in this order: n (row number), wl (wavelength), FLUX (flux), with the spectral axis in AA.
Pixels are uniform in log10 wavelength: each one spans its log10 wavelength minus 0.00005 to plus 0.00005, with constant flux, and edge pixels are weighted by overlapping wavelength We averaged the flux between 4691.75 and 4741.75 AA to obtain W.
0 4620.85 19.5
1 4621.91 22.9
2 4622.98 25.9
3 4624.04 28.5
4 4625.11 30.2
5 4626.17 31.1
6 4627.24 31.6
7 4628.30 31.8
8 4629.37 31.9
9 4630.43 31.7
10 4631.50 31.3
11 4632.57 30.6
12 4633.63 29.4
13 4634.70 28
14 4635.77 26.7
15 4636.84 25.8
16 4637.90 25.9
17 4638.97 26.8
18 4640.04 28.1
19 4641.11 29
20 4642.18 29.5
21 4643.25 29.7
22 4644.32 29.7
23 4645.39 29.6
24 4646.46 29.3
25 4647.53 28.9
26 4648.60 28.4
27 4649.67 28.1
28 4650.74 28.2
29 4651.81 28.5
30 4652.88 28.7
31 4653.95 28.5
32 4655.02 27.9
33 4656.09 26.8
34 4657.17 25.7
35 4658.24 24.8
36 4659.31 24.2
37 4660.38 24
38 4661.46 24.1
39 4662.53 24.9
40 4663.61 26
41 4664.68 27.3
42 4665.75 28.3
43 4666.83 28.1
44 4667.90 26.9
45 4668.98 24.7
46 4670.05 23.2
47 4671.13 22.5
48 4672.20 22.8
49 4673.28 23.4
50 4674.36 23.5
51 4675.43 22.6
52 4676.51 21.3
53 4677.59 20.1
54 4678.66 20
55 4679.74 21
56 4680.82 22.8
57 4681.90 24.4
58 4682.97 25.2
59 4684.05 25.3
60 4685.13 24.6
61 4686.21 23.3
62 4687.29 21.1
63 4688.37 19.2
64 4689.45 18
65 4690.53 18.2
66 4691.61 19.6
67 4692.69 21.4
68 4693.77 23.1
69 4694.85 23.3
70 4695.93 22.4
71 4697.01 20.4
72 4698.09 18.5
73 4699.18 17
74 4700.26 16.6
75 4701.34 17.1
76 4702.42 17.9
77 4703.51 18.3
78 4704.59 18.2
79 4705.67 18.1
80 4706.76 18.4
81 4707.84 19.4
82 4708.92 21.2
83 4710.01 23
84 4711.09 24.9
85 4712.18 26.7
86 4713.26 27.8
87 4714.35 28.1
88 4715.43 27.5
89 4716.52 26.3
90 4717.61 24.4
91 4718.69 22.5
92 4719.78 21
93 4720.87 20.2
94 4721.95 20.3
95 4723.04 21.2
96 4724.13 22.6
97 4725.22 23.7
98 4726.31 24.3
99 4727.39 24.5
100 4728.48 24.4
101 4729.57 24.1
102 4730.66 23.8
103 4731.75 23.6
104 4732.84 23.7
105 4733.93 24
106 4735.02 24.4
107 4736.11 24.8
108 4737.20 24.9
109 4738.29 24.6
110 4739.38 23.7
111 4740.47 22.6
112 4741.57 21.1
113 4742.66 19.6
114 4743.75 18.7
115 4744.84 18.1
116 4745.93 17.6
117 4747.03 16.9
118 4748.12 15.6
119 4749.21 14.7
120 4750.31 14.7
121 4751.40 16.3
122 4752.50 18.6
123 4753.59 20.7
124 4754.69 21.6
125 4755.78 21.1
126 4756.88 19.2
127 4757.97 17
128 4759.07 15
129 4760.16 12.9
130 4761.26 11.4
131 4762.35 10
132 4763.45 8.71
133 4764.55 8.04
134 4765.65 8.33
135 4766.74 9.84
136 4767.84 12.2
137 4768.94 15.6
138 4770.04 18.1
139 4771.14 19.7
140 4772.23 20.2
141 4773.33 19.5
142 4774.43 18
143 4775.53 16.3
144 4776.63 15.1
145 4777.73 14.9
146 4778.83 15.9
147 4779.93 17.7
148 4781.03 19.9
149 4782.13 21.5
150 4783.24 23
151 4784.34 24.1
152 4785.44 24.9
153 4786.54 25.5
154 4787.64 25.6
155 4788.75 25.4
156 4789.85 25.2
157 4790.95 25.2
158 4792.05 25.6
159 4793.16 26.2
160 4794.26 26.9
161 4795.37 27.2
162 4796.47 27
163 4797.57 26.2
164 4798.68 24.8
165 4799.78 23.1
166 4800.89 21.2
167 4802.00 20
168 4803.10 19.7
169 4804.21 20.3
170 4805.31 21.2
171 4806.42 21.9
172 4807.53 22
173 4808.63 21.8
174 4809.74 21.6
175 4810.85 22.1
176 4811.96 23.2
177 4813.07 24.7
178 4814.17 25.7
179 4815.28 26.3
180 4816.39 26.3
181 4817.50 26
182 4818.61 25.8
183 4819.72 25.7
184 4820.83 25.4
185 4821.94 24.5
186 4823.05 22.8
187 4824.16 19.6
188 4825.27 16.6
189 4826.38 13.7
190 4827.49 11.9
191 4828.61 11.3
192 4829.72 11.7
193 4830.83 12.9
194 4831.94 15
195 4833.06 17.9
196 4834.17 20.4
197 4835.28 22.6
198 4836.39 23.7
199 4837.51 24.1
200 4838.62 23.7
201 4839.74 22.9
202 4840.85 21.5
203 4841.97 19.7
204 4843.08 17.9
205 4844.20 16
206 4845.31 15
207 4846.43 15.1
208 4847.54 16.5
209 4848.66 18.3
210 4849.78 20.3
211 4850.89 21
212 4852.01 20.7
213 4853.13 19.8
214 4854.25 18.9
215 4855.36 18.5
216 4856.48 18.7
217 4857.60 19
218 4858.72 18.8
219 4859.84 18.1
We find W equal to 22.4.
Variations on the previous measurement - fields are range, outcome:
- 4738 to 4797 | 18.9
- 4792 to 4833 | 21.7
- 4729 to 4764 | 19.2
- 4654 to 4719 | 22.8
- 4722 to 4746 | 22.8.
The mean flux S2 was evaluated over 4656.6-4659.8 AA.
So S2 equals 24.9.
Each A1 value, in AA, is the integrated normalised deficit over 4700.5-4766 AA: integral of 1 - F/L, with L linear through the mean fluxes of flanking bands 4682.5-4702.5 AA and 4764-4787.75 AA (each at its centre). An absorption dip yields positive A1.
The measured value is -3.0 AA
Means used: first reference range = 20.7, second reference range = 17.8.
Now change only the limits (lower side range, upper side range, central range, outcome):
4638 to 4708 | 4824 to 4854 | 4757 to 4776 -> 5.83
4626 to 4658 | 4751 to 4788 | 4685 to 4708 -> 4.09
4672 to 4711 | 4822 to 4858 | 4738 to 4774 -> 5.76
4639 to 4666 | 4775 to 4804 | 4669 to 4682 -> 2.12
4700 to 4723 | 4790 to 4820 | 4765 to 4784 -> 5.27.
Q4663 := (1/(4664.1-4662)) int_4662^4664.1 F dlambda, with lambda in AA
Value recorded 25.4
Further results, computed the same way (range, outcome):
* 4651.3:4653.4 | 28.6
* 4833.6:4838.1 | 22.7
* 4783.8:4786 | 24.5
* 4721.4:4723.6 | 20.8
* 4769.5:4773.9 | 19.4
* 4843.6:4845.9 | 15.5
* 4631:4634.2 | 30.4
